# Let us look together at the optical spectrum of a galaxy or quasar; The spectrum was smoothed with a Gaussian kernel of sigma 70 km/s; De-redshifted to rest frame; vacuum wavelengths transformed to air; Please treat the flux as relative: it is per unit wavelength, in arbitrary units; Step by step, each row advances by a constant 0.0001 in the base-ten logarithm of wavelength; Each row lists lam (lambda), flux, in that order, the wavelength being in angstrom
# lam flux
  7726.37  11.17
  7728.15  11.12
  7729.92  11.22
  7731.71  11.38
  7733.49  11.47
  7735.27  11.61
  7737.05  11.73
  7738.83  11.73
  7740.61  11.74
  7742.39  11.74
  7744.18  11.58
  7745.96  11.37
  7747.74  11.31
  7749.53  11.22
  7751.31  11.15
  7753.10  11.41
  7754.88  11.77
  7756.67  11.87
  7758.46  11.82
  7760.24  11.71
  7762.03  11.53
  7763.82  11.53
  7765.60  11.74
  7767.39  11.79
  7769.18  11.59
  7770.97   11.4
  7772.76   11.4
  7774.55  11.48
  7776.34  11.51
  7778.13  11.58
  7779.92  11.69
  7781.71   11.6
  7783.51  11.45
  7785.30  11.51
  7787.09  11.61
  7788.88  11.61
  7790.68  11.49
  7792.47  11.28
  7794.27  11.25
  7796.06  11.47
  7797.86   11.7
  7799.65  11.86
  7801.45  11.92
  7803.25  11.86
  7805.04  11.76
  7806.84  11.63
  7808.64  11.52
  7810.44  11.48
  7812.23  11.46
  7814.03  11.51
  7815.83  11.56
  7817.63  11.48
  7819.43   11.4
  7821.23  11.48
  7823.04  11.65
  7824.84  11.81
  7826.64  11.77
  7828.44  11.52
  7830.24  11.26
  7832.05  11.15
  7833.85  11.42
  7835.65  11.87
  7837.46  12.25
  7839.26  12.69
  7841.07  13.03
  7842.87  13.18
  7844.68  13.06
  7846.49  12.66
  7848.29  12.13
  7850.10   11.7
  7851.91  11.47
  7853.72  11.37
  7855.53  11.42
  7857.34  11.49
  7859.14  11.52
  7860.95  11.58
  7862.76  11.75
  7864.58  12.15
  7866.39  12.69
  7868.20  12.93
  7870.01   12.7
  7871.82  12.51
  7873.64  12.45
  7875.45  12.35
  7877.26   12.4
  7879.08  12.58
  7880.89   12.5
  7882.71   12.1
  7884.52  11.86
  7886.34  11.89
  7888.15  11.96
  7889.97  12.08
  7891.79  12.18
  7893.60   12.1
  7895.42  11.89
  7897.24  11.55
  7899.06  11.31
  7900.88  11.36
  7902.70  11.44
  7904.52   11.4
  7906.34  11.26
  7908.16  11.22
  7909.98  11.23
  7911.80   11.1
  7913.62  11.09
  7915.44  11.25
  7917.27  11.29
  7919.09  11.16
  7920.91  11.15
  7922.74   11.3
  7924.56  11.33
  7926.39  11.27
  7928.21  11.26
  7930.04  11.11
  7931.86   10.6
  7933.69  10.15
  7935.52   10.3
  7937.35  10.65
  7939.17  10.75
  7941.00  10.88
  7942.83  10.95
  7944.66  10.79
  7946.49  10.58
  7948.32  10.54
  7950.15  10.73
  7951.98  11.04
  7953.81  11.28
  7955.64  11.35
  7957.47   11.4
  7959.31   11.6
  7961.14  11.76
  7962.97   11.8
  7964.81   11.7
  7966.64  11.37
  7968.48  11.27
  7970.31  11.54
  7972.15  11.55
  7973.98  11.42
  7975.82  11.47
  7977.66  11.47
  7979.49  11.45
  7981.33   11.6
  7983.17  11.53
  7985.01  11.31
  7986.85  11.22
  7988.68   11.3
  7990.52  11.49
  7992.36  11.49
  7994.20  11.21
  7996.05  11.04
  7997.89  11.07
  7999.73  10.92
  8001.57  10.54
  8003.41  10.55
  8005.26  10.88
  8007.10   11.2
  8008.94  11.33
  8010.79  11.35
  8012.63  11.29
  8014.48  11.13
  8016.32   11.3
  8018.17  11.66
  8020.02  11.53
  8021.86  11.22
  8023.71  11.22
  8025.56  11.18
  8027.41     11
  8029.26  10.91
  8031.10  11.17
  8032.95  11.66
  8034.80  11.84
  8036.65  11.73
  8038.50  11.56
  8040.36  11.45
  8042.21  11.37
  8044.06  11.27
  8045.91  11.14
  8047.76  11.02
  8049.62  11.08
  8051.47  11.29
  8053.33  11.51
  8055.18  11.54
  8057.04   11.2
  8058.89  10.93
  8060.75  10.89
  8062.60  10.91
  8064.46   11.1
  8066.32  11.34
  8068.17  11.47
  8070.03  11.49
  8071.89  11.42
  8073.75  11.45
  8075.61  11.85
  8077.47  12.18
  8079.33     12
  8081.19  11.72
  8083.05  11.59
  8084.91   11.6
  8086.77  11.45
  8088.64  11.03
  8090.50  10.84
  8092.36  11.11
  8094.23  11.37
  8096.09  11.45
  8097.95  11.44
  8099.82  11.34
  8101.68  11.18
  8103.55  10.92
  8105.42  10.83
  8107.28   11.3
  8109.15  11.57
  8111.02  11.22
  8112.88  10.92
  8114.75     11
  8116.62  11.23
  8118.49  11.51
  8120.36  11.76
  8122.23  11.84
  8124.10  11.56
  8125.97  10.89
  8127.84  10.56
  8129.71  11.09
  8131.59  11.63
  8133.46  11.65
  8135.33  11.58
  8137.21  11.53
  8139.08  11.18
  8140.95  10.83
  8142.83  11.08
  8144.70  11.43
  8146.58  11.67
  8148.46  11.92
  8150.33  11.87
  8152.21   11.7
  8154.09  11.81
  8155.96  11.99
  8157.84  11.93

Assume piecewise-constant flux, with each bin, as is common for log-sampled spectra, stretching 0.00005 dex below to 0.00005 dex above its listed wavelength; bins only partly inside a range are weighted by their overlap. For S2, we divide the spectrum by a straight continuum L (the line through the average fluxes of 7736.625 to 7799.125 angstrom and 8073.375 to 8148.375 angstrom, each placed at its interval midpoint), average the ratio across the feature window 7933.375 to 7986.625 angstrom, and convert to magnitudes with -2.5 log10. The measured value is 0.025 mag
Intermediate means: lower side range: 11.6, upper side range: 11.4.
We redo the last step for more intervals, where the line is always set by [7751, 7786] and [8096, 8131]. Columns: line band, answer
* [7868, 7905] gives -0.06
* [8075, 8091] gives -0.03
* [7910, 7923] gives 0.02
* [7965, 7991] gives -0.01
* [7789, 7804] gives 0.00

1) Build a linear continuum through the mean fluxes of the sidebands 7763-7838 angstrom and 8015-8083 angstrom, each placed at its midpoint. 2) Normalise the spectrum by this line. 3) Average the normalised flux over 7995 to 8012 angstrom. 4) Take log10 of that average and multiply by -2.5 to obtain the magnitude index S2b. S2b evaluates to 0.04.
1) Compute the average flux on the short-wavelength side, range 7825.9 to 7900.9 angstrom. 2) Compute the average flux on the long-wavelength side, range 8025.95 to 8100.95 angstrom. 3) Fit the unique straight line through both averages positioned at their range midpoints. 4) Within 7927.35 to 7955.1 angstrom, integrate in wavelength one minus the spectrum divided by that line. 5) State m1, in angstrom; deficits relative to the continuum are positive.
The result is 2.4 angstrom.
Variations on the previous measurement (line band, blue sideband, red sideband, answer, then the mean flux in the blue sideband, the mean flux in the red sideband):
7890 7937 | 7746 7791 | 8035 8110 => 0.8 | 11.5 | 11.4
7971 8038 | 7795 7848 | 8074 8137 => 1.5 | 11.8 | 11.4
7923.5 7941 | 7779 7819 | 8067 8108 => 1.0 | 11.6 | 11.4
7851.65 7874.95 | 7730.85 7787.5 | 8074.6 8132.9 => -1.1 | 11.6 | 11.4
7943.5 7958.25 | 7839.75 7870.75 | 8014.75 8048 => 1.0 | 12.2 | 11.4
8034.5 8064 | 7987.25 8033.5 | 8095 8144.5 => -0.2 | 11.2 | 11.3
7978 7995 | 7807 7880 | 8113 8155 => 0.4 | 12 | 11.4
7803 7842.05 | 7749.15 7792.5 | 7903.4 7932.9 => -1.0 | 11.6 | 11.2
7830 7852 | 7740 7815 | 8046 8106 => -1.3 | 11.6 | 11.3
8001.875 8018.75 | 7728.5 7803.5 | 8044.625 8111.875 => 0.3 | 11.6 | 11.3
